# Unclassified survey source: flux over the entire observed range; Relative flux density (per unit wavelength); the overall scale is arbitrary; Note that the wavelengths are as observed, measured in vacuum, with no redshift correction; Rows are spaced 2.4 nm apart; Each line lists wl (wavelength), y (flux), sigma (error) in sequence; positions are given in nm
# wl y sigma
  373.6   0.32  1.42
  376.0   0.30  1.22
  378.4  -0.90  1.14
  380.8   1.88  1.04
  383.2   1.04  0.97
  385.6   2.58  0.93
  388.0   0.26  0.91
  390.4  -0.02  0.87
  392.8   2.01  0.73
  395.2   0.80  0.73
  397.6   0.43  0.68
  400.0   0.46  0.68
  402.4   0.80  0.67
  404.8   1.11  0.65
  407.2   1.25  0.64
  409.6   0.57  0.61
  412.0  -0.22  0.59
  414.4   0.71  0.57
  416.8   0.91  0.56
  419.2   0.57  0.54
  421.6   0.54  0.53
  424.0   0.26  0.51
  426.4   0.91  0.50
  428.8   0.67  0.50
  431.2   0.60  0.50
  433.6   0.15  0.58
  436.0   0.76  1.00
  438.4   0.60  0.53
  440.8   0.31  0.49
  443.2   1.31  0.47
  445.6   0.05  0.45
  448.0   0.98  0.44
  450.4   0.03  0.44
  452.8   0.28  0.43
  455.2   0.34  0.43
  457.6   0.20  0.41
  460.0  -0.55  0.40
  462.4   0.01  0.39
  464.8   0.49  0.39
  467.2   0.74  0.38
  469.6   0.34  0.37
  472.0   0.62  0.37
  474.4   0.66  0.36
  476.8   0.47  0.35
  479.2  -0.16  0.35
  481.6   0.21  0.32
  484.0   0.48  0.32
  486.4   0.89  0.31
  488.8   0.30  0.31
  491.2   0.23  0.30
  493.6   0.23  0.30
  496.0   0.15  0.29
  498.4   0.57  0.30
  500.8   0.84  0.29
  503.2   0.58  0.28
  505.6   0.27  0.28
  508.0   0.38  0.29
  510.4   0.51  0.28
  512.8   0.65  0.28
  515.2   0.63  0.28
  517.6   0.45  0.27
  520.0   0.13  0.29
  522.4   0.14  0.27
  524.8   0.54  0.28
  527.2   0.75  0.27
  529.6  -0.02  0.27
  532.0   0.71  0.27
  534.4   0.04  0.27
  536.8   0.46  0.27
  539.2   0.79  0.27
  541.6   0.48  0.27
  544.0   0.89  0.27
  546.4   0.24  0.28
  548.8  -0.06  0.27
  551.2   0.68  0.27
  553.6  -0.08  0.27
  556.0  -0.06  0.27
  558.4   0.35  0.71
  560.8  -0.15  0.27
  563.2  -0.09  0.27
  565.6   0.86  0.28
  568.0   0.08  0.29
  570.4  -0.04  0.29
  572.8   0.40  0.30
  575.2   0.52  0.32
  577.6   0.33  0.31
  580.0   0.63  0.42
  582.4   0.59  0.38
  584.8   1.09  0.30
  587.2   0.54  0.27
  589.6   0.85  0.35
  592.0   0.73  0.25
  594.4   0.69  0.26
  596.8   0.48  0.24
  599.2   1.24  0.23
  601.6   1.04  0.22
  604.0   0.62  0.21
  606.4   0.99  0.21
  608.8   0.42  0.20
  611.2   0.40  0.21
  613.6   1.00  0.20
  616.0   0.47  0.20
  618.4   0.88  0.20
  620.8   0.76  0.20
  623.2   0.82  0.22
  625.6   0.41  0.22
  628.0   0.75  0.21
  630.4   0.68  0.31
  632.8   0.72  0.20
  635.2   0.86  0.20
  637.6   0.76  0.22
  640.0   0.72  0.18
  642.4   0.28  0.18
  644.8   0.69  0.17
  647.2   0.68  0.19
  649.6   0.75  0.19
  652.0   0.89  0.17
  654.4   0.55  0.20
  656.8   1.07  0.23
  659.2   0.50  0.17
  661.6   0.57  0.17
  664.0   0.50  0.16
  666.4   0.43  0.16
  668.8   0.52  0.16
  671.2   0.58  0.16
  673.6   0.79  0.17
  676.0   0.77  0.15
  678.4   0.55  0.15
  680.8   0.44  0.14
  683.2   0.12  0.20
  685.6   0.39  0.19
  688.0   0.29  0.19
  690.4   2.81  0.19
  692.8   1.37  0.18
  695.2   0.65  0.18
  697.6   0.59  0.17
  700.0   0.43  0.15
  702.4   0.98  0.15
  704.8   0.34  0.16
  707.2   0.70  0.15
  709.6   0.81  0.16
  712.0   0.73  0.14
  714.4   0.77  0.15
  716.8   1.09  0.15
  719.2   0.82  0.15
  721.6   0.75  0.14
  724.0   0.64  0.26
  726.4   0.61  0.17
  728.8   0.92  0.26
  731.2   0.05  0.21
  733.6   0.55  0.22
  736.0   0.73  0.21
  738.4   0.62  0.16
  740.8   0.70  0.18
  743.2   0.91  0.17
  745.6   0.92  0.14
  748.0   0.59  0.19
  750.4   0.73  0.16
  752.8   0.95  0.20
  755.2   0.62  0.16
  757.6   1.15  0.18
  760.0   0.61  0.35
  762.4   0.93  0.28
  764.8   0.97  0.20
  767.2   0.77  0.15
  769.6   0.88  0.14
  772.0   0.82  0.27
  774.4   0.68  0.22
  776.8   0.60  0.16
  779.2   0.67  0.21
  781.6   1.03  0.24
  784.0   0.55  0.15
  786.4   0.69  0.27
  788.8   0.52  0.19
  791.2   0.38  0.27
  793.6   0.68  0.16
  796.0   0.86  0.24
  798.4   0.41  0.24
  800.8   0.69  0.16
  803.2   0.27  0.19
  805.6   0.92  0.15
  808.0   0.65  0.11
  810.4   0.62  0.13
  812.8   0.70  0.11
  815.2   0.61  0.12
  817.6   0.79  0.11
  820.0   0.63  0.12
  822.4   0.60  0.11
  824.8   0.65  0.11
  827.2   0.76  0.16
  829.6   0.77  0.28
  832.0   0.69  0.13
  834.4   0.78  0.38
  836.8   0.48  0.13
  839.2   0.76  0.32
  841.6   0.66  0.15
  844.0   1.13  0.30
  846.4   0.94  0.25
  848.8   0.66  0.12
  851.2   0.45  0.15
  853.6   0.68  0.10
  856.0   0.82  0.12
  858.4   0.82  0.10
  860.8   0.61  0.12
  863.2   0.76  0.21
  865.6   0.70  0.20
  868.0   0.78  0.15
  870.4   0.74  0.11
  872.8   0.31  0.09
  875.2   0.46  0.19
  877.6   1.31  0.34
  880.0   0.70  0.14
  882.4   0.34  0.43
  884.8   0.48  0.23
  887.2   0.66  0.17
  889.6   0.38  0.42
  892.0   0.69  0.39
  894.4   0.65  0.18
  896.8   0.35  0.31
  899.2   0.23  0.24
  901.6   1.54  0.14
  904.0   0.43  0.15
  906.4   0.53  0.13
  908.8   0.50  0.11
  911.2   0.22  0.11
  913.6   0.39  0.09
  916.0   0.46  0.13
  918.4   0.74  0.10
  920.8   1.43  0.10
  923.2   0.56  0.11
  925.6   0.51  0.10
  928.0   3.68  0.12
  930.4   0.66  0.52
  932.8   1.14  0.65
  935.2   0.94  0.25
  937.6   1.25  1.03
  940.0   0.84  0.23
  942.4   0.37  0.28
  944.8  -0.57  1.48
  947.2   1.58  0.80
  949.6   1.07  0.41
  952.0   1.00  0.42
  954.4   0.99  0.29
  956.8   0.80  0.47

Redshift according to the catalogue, 0.854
